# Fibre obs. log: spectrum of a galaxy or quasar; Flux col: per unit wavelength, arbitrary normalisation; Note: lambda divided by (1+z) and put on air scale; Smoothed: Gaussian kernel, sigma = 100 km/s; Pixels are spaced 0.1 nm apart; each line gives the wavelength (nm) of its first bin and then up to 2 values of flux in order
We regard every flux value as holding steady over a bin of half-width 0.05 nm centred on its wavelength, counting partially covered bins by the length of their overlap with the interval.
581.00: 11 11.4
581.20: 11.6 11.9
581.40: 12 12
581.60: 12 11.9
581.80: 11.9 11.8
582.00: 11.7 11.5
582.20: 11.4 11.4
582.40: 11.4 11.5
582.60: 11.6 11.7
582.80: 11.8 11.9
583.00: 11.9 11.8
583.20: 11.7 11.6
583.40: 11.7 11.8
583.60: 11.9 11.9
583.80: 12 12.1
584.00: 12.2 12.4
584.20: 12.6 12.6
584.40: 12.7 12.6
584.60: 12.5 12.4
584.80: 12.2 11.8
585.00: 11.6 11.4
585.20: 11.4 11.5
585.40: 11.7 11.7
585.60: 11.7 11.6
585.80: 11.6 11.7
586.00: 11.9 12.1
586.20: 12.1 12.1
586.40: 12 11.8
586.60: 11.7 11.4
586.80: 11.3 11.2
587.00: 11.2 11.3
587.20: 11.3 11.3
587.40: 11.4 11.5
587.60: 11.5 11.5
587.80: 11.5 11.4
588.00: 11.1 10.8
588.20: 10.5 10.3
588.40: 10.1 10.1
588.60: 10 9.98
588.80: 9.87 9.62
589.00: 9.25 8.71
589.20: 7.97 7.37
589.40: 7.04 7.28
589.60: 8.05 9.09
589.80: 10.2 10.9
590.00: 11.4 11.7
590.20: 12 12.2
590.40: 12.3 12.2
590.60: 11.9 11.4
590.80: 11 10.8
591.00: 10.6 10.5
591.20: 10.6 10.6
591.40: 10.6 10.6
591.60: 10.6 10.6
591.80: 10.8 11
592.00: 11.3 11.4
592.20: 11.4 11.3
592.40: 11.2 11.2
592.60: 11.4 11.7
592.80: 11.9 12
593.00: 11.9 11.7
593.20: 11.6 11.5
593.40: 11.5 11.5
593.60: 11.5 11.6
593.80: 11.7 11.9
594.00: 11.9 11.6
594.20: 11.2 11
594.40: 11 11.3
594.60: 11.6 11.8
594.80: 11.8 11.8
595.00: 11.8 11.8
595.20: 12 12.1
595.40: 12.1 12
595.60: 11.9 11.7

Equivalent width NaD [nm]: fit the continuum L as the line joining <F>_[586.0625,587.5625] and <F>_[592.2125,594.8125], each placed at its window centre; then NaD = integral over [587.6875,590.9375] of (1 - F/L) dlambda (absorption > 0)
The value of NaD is 0.36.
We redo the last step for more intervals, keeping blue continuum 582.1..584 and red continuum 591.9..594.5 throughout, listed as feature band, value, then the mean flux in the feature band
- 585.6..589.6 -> 0.34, 10.7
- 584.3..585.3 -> -0.03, 12.1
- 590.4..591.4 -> 0.04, 11.1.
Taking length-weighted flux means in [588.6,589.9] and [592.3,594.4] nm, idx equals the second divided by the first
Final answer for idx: 1.31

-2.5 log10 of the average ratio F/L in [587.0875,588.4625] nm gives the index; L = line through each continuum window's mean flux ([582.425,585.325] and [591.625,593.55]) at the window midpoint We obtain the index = 0.06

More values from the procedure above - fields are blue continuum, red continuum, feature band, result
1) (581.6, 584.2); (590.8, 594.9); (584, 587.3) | -0.02 mag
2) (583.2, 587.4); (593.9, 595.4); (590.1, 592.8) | 0.05 mag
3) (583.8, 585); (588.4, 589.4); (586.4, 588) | -0.11 mag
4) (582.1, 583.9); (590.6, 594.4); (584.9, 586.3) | -0.01 mag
